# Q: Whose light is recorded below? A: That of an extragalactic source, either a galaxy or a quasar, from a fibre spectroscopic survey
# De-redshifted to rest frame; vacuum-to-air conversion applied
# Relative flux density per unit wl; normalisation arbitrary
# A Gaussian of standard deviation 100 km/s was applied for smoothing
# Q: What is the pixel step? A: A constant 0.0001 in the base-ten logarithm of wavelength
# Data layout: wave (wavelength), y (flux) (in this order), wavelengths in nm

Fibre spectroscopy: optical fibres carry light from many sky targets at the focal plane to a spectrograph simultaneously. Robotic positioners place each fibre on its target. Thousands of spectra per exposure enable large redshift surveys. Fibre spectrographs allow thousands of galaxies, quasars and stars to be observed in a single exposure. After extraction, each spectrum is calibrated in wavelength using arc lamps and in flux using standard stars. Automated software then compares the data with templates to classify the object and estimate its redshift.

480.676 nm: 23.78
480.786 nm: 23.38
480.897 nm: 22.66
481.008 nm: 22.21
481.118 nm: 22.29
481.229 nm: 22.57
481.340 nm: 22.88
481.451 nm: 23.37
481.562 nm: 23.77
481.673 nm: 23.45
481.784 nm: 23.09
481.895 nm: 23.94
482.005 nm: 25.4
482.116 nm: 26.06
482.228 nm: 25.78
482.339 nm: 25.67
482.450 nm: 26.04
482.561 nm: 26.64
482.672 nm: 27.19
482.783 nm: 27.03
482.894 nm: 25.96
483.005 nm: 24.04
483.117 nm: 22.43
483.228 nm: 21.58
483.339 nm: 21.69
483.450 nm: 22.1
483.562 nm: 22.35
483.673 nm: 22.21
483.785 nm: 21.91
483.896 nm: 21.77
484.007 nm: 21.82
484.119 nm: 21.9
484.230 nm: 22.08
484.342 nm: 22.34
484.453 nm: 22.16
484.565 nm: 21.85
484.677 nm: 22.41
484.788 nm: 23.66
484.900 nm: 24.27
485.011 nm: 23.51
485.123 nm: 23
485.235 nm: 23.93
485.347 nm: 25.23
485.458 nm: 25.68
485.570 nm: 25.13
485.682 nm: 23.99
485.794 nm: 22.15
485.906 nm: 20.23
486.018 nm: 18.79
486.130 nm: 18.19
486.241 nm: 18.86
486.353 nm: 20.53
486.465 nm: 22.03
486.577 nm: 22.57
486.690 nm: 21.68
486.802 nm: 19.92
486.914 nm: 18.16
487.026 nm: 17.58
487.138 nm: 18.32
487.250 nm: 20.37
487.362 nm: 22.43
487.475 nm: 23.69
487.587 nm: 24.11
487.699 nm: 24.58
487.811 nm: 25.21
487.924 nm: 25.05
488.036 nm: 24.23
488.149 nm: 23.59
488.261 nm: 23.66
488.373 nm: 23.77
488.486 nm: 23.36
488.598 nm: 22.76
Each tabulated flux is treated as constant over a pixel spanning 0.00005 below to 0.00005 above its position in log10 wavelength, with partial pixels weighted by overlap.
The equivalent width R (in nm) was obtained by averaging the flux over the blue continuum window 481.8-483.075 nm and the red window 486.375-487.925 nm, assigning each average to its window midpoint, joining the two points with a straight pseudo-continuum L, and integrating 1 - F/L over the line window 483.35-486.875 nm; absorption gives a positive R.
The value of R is 0.18 nm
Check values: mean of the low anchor 25.7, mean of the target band 22.2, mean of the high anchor 21.7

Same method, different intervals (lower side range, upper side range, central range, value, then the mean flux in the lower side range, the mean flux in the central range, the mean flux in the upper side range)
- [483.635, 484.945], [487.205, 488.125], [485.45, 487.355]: 0.20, 22.3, 20.8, 23.7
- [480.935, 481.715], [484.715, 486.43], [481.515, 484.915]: -0.13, 22.9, 23.6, 22.5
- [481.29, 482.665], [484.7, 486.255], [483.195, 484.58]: 0.10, 24.8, 22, 22.7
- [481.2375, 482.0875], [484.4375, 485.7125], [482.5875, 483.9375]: 0.02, 23.7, 23.4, 23.8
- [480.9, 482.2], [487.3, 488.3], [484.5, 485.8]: 0.00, 23.6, 23.8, 24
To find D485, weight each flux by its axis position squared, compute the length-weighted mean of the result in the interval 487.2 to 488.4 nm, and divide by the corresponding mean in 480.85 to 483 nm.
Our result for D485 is 1.0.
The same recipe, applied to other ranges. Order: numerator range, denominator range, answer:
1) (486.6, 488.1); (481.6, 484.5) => 0.94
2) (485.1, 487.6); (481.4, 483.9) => 0.91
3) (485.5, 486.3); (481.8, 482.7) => 0.83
